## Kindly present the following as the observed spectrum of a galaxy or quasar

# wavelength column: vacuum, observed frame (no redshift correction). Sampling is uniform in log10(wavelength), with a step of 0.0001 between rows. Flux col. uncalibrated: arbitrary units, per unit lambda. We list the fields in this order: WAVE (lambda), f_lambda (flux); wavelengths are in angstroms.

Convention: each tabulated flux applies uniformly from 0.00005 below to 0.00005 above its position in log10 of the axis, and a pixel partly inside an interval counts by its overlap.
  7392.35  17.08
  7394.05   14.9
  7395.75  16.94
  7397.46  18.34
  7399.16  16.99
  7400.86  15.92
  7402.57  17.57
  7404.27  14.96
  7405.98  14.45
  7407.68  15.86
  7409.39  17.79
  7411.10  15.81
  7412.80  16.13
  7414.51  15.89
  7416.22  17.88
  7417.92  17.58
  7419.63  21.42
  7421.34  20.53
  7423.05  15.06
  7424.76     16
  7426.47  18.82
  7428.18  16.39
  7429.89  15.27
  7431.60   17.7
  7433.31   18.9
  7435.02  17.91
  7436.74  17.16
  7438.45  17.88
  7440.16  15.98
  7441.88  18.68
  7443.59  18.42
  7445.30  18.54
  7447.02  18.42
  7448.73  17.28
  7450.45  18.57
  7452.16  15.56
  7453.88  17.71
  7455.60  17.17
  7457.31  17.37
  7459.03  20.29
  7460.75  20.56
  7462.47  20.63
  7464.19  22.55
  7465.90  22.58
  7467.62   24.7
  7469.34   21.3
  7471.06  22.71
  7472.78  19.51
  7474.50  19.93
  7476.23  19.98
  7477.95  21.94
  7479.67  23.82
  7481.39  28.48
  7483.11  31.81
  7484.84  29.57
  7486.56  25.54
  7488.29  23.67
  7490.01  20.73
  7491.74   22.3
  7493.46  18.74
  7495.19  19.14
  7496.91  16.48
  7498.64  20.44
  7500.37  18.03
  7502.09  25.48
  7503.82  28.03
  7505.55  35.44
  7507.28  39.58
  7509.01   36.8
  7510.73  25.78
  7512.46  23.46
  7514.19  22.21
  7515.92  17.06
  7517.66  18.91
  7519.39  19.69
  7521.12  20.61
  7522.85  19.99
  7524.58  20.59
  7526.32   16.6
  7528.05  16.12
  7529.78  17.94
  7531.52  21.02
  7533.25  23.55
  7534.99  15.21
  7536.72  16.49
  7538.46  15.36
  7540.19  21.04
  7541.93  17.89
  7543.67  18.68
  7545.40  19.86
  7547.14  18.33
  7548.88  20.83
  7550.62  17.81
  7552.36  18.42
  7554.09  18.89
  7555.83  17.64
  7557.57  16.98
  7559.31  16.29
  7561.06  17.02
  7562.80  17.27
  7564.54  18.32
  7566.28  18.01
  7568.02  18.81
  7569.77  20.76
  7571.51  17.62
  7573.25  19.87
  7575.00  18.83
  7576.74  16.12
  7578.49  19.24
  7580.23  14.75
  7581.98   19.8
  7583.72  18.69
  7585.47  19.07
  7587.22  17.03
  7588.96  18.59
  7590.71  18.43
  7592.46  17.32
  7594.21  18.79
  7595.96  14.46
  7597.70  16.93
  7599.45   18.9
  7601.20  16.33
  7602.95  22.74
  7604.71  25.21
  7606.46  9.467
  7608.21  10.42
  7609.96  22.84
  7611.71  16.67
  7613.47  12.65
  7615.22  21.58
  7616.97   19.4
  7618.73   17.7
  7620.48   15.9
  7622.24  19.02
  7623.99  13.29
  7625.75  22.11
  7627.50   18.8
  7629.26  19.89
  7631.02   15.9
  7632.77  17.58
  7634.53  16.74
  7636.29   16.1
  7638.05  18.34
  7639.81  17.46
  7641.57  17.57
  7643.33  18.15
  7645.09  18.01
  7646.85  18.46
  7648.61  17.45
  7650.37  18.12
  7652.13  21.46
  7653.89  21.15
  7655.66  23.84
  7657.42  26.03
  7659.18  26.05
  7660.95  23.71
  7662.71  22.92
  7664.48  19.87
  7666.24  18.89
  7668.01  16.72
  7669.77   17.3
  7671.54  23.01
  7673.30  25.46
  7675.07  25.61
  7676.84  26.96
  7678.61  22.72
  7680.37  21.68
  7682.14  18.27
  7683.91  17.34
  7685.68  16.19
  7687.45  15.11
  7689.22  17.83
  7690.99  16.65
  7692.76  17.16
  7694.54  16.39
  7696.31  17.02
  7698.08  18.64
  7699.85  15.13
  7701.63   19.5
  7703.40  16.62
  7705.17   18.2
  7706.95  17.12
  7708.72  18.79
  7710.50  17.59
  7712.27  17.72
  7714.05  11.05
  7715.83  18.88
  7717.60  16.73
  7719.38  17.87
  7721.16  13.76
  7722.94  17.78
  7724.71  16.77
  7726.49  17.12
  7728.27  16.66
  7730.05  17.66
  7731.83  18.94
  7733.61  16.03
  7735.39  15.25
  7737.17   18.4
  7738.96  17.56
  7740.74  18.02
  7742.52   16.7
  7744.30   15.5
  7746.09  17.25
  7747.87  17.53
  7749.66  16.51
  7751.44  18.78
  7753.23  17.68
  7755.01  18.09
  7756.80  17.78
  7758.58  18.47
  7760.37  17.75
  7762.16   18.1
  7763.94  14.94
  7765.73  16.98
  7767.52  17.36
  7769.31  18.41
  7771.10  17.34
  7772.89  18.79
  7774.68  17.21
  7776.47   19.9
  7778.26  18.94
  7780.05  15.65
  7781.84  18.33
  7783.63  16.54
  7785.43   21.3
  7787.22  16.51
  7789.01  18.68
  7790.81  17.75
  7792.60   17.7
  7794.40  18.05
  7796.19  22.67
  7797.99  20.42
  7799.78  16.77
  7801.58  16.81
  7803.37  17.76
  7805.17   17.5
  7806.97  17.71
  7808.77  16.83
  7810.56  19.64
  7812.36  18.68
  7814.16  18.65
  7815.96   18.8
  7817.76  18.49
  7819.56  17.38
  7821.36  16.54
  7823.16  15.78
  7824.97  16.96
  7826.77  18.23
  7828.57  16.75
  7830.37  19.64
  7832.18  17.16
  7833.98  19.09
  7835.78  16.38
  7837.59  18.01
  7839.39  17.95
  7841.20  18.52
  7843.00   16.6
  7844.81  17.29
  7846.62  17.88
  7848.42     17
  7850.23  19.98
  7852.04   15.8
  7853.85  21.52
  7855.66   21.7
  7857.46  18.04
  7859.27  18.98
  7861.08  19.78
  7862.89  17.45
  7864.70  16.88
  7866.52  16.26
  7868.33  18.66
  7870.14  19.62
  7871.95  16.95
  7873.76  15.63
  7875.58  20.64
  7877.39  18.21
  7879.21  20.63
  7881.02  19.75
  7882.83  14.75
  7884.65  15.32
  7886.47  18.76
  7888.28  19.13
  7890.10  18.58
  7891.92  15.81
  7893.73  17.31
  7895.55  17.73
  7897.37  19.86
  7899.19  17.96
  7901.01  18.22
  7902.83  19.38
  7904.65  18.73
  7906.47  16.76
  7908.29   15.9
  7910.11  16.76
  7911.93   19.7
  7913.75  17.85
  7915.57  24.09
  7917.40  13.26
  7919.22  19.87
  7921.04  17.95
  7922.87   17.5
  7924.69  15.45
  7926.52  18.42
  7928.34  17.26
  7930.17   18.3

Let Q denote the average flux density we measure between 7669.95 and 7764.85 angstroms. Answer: 17.9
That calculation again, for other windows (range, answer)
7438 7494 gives 21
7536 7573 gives 18.2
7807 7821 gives 18.2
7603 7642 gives 17.6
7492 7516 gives 25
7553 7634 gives 17.9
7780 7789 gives 18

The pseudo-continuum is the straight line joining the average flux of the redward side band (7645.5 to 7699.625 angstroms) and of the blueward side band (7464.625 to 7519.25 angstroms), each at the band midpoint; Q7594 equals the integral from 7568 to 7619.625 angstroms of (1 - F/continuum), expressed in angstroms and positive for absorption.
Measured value 9.16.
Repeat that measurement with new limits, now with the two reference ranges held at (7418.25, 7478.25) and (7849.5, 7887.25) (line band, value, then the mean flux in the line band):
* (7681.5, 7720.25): 3.12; 17.1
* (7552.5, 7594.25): 1.47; 18.1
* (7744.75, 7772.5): 1.45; 17.5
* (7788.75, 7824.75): 0.63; 18.1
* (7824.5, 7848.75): 0.89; 17.7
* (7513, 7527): -0.57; 19.6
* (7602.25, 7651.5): 2.37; 17.8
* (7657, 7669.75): -2.01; 21.6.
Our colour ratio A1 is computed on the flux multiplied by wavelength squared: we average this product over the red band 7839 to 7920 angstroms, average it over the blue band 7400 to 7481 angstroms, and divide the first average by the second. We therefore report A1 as 1.1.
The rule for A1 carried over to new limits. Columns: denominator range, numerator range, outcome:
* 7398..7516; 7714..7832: 0.93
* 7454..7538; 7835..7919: 0.90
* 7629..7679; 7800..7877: 0.93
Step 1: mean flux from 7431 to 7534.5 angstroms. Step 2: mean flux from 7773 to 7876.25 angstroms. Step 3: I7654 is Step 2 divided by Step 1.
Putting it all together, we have 0.84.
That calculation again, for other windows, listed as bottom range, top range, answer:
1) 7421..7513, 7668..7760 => 0.84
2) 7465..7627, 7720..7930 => 0.89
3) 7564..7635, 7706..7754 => 0.95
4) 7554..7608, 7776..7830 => 1.01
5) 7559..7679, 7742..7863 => 0.95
